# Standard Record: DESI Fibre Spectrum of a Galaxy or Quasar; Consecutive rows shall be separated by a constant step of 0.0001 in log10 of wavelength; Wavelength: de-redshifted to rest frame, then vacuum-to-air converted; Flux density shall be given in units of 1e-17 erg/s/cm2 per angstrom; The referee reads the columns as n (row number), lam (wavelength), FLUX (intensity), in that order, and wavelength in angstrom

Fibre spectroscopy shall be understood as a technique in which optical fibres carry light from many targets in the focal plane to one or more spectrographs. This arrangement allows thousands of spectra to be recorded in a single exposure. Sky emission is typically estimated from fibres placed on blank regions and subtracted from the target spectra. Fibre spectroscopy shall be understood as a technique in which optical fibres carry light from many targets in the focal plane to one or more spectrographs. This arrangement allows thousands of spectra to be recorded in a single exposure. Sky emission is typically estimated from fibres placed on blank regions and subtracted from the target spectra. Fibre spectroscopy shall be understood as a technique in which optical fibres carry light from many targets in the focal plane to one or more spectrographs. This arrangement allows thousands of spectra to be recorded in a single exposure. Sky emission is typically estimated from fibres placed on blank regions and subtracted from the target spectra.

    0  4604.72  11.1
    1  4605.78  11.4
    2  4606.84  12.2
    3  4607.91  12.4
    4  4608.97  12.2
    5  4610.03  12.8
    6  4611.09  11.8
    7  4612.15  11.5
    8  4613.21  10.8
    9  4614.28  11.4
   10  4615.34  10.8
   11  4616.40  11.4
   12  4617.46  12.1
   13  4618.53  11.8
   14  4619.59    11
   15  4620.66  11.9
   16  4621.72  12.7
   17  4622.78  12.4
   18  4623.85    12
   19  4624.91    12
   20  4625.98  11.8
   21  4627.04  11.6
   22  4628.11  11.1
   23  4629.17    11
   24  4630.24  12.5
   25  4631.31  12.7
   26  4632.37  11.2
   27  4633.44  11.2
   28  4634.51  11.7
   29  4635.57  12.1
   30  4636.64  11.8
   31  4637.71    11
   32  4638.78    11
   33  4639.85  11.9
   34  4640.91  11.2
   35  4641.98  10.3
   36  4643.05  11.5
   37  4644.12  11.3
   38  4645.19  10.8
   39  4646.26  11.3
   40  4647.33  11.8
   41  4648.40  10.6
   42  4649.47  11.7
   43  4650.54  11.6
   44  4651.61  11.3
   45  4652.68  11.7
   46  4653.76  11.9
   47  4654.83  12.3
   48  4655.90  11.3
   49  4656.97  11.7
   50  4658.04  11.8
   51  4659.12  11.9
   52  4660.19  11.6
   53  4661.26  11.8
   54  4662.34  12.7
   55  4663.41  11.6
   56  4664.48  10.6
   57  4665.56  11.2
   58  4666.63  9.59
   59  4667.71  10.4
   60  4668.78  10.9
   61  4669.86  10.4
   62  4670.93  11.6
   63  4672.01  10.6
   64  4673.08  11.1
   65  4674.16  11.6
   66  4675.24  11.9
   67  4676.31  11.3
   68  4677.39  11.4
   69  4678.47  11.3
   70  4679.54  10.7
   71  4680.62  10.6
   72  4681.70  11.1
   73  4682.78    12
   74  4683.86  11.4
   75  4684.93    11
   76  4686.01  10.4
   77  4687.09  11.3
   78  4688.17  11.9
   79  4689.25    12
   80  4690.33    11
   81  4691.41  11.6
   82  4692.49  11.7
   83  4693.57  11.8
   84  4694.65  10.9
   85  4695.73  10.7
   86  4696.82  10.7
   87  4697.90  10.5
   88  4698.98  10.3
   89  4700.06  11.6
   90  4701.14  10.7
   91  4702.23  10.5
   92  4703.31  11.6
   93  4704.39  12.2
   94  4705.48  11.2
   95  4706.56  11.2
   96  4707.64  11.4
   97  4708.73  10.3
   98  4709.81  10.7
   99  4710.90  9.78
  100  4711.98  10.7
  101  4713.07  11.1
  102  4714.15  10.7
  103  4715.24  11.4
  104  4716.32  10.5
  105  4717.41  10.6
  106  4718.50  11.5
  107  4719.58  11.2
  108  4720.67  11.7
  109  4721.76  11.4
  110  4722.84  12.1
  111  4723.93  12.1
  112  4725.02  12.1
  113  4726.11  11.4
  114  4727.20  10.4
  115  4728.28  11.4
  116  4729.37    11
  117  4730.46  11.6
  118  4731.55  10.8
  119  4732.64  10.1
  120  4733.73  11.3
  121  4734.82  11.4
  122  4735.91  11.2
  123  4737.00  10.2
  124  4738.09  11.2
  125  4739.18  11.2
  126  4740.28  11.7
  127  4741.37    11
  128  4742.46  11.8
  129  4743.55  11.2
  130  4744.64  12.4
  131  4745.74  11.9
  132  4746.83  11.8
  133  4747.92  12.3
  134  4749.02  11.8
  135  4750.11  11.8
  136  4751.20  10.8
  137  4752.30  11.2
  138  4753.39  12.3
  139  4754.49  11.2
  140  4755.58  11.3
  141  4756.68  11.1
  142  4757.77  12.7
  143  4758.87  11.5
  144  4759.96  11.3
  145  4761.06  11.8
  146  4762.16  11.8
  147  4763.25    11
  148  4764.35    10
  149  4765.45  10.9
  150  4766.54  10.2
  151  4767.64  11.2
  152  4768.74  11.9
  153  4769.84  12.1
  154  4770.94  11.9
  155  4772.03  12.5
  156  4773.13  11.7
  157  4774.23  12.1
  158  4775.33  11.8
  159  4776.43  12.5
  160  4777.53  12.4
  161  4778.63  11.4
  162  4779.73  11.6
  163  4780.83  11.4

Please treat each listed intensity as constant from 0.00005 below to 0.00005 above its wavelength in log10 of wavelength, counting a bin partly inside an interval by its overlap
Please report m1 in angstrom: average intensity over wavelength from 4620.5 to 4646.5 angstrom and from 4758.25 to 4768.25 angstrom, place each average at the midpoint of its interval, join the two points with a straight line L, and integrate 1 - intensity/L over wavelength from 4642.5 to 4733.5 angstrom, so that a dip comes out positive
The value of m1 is 1.3 angstrom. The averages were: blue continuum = 11.6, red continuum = 11.1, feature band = 11.2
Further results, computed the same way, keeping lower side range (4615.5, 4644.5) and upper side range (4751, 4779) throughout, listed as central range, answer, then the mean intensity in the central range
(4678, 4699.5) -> 0.85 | 11.1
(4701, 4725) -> 0.93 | 11.1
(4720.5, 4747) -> 0.50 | 11.4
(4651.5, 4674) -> 0.54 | 11.3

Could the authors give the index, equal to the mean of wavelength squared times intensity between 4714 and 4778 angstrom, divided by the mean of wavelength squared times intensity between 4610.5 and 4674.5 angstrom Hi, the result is 1.0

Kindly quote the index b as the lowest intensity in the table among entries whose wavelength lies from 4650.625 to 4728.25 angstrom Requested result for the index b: 9.59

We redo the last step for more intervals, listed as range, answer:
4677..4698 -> 10.4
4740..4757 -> 10.8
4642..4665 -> 10.6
